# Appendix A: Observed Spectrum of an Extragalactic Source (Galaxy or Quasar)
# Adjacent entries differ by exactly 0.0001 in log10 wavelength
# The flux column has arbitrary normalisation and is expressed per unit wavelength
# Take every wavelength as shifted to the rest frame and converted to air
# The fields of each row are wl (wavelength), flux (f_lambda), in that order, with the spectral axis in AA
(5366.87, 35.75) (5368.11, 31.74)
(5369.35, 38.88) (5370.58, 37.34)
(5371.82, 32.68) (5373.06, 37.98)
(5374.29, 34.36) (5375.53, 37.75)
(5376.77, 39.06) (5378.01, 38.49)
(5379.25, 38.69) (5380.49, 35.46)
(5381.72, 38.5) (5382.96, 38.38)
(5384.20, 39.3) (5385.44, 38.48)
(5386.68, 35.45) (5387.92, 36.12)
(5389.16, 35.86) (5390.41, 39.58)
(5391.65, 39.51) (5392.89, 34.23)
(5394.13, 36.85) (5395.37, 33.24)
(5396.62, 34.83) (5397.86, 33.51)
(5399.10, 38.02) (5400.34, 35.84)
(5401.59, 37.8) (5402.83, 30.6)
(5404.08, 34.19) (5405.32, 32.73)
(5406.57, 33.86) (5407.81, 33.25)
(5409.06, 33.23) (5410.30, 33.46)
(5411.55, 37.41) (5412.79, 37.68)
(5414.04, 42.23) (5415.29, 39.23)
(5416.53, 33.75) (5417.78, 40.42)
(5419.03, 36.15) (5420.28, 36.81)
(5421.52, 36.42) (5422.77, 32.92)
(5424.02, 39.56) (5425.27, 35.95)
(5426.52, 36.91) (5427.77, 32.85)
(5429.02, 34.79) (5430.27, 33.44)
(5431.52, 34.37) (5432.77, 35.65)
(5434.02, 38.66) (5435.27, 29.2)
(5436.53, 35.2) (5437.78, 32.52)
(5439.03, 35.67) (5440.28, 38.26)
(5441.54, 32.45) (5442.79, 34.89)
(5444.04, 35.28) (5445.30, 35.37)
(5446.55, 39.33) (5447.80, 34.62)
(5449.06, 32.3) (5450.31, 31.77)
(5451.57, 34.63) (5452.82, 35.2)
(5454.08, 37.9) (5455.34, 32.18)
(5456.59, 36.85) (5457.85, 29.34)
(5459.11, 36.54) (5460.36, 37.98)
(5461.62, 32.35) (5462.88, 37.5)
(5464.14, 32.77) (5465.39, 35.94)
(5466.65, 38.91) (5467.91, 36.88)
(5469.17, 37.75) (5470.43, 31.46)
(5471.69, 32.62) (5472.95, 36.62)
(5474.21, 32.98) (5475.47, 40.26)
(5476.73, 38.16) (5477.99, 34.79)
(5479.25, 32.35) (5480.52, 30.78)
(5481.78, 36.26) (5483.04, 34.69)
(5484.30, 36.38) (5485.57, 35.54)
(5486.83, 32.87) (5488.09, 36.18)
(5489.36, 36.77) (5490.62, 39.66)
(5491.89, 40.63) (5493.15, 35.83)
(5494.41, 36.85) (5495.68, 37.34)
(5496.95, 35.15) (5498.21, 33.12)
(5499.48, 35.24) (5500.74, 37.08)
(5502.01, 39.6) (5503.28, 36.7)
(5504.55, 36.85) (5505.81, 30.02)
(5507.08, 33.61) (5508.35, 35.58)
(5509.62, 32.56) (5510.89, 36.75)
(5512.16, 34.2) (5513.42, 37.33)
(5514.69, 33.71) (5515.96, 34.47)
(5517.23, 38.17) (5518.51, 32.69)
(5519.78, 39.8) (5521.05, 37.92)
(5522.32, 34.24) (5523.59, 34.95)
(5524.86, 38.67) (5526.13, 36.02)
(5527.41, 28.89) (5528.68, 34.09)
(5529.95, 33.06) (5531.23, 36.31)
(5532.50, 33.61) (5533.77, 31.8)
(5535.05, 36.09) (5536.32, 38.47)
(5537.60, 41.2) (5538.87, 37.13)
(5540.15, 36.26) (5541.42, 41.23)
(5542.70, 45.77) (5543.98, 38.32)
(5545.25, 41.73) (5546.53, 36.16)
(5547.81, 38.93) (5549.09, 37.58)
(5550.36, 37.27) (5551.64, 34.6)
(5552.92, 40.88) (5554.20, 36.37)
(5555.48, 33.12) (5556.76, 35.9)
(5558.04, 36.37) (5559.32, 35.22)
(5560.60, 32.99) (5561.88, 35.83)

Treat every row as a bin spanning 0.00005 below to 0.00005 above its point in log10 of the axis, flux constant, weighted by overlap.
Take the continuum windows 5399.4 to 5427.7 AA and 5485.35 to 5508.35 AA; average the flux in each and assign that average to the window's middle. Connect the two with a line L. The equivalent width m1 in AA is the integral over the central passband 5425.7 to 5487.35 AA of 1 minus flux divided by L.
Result 1.8 AA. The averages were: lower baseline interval 35.9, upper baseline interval 36.1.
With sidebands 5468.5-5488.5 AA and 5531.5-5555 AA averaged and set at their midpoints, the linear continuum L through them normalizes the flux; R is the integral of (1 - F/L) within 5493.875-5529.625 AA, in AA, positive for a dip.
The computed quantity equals 1.1 AA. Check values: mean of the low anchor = 35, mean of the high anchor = 37.9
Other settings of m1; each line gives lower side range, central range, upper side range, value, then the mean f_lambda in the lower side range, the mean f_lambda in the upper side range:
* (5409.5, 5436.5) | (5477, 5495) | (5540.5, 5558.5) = 0.7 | 36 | 38.1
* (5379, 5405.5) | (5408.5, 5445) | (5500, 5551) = 0.6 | 36.3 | 36.4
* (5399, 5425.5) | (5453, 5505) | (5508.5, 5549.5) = 0.7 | 35.9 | 36.5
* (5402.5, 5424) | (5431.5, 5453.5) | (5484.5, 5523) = 0.6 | 35.7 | 35.9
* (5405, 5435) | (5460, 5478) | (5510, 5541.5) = 0.0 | 35.9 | 35.8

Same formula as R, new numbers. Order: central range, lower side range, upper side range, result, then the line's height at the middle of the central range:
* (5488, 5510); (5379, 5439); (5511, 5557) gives 0.2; 36.4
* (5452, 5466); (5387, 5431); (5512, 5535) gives 0.2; 35.5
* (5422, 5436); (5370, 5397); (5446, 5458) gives 0.2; 35.4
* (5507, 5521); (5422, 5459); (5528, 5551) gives 0.5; 36.8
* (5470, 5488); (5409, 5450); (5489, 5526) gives 0.6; 35.9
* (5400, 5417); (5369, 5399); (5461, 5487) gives 0.5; 36.4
